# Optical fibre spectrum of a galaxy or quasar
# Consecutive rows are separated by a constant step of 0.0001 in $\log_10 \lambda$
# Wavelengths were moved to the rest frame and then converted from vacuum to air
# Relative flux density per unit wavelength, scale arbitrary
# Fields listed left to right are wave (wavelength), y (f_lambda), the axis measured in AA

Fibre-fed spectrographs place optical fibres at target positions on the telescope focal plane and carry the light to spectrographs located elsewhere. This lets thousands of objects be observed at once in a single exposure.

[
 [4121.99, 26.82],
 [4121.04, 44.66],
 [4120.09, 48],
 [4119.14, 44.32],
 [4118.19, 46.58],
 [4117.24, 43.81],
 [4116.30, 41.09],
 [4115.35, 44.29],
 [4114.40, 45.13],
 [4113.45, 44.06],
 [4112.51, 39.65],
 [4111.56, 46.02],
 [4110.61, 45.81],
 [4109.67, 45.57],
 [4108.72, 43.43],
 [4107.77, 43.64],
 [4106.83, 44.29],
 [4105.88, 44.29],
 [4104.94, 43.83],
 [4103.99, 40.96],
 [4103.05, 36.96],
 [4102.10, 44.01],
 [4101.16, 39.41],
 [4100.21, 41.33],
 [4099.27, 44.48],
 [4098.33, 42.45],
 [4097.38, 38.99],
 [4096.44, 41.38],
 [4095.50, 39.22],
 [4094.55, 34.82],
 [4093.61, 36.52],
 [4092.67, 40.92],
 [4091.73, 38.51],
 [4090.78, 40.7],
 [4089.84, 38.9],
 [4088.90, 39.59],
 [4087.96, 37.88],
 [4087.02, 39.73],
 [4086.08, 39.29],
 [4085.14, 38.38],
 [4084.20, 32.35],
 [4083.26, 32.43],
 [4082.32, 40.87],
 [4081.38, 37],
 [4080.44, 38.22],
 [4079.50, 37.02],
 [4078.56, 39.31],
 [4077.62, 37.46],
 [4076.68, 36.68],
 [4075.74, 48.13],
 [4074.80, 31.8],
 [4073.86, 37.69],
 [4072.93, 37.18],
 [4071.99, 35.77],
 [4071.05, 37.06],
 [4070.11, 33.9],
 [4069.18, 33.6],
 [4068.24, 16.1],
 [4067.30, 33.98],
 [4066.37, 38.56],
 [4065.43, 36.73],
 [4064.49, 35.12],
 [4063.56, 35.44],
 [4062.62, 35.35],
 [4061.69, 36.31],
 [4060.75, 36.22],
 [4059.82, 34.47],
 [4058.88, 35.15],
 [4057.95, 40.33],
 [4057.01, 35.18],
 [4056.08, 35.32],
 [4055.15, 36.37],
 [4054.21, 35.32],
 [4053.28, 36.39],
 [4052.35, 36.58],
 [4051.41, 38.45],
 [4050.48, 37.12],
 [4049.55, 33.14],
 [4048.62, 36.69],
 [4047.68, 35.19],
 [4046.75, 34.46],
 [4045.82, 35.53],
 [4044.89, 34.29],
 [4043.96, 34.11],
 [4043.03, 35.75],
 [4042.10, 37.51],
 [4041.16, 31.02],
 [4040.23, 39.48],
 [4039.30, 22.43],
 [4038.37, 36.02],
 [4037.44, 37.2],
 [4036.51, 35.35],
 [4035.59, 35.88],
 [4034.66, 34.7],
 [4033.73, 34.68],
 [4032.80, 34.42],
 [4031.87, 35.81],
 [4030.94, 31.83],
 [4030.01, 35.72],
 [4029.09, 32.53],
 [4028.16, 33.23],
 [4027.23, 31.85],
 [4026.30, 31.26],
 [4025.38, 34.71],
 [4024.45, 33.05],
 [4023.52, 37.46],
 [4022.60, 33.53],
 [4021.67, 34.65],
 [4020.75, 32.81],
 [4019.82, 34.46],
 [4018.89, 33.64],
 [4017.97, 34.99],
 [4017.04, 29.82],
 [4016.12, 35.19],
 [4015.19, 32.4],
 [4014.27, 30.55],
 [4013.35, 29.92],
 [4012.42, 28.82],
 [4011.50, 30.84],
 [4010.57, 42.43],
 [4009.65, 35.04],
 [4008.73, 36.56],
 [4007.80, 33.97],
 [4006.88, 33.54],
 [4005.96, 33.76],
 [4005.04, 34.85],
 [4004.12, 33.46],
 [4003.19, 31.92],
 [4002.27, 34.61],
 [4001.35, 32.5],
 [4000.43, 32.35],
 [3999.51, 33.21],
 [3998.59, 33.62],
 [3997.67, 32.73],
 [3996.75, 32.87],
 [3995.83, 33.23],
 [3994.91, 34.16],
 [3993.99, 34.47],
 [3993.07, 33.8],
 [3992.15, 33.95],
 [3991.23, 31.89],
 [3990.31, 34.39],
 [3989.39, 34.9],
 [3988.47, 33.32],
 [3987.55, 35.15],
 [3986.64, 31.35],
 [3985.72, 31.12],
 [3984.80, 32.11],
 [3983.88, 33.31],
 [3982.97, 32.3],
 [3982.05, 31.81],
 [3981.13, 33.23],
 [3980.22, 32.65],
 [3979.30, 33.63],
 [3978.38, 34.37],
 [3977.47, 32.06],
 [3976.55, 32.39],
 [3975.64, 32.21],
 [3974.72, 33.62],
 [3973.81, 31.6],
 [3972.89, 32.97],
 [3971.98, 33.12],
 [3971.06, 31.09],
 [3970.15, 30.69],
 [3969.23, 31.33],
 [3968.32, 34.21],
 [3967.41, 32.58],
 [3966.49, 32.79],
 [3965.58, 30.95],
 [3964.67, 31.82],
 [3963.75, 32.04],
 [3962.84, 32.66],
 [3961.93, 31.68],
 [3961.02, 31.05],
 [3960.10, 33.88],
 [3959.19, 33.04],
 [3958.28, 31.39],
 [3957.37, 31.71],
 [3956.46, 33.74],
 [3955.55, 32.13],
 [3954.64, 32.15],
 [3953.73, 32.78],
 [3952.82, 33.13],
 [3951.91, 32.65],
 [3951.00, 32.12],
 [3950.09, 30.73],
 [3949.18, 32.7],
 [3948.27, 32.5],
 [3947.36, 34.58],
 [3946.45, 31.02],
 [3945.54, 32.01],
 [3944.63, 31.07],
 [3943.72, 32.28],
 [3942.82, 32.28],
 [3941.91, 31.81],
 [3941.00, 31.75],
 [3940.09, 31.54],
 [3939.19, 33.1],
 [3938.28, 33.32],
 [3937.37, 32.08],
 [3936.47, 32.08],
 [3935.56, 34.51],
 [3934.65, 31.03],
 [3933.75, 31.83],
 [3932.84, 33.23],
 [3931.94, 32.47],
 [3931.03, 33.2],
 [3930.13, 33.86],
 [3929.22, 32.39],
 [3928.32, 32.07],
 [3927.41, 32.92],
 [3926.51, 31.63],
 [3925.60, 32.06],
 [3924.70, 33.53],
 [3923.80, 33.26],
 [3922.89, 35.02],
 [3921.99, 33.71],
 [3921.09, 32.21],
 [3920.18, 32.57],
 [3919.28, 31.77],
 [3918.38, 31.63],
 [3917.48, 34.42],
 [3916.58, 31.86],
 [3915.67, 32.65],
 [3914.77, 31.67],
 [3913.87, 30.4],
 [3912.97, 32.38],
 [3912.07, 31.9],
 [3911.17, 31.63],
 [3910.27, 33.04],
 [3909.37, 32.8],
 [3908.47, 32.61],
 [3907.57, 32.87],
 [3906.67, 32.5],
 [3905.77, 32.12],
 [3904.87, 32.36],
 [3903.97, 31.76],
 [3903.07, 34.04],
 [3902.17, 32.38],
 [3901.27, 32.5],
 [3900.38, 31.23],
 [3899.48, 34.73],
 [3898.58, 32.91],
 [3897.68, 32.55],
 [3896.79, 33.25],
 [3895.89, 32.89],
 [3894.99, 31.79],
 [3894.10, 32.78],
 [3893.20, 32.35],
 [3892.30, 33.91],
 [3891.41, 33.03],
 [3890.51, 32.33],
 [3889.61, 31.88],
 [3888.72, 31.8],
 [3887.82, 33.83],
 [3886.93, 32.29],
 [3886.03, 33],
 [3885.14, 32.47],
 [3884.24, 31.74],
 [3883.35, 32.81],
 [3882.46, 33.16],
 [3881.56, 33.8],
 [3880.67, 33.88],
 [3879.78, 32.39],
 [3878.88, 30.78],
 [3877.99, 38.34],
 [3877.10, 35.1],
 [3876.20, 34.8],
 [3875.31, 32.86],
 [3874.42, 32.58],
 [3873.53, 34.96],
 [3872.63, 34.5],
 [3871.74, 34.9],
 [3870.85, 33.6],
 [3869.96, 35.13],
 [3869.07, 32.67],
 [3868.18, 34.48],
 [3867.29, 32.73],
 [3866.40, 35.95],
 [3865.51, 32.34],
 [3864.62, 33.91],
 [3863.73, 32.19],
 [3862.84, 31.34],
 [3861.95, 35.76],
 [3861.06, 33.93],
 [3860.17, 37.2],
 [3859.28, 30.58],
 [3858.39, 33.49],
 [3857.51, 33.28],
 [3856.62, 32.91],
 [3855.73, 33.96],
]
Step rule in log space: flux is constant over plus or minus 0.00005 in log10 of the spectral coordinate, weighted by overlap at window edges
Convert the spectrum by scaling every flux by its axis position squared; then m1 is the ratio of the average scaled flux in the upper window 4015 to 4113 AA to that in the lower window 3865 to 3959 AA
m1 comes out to 1.21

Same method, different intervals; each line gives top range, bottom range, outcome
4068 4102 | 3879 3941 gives 1.27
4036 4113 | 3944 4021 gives 1.20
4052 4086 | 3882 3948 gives 1.19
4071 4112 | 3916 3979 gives 1.32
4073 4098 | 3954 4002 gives 1.23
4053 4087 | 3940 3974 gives 1.18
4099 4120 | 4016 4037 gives 1.33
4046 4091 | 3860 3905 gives 1.20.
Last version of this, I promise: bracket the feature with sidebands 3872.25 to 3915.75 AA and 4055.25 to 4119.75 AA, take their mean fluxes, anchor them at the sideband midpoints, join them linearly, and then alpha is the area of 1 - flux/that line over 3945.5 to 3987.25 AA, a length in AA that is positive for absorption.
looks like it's 3.3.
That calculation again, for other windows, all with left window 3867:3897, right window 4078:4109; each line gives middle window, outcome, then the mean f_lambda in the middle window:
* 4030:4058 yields 2.2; 35.1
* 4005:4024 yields 1.8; 33.8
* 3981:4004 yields 2.2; 33.1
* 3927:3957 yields 2.3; 32.4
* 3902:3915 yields 0.7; 32.3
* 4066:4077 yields 1.1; 35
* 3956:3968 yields 1.2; 32.3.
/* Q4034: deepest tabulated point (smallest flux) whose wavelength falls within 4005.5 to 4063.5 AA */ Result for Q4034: 22.43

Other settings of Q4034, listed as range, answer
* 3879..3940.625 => 30.4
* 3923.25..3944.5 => 31.03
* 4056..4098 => 16.1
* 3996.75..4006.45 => 31.92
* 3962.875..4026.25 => 28.82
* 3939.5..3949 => 31.02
